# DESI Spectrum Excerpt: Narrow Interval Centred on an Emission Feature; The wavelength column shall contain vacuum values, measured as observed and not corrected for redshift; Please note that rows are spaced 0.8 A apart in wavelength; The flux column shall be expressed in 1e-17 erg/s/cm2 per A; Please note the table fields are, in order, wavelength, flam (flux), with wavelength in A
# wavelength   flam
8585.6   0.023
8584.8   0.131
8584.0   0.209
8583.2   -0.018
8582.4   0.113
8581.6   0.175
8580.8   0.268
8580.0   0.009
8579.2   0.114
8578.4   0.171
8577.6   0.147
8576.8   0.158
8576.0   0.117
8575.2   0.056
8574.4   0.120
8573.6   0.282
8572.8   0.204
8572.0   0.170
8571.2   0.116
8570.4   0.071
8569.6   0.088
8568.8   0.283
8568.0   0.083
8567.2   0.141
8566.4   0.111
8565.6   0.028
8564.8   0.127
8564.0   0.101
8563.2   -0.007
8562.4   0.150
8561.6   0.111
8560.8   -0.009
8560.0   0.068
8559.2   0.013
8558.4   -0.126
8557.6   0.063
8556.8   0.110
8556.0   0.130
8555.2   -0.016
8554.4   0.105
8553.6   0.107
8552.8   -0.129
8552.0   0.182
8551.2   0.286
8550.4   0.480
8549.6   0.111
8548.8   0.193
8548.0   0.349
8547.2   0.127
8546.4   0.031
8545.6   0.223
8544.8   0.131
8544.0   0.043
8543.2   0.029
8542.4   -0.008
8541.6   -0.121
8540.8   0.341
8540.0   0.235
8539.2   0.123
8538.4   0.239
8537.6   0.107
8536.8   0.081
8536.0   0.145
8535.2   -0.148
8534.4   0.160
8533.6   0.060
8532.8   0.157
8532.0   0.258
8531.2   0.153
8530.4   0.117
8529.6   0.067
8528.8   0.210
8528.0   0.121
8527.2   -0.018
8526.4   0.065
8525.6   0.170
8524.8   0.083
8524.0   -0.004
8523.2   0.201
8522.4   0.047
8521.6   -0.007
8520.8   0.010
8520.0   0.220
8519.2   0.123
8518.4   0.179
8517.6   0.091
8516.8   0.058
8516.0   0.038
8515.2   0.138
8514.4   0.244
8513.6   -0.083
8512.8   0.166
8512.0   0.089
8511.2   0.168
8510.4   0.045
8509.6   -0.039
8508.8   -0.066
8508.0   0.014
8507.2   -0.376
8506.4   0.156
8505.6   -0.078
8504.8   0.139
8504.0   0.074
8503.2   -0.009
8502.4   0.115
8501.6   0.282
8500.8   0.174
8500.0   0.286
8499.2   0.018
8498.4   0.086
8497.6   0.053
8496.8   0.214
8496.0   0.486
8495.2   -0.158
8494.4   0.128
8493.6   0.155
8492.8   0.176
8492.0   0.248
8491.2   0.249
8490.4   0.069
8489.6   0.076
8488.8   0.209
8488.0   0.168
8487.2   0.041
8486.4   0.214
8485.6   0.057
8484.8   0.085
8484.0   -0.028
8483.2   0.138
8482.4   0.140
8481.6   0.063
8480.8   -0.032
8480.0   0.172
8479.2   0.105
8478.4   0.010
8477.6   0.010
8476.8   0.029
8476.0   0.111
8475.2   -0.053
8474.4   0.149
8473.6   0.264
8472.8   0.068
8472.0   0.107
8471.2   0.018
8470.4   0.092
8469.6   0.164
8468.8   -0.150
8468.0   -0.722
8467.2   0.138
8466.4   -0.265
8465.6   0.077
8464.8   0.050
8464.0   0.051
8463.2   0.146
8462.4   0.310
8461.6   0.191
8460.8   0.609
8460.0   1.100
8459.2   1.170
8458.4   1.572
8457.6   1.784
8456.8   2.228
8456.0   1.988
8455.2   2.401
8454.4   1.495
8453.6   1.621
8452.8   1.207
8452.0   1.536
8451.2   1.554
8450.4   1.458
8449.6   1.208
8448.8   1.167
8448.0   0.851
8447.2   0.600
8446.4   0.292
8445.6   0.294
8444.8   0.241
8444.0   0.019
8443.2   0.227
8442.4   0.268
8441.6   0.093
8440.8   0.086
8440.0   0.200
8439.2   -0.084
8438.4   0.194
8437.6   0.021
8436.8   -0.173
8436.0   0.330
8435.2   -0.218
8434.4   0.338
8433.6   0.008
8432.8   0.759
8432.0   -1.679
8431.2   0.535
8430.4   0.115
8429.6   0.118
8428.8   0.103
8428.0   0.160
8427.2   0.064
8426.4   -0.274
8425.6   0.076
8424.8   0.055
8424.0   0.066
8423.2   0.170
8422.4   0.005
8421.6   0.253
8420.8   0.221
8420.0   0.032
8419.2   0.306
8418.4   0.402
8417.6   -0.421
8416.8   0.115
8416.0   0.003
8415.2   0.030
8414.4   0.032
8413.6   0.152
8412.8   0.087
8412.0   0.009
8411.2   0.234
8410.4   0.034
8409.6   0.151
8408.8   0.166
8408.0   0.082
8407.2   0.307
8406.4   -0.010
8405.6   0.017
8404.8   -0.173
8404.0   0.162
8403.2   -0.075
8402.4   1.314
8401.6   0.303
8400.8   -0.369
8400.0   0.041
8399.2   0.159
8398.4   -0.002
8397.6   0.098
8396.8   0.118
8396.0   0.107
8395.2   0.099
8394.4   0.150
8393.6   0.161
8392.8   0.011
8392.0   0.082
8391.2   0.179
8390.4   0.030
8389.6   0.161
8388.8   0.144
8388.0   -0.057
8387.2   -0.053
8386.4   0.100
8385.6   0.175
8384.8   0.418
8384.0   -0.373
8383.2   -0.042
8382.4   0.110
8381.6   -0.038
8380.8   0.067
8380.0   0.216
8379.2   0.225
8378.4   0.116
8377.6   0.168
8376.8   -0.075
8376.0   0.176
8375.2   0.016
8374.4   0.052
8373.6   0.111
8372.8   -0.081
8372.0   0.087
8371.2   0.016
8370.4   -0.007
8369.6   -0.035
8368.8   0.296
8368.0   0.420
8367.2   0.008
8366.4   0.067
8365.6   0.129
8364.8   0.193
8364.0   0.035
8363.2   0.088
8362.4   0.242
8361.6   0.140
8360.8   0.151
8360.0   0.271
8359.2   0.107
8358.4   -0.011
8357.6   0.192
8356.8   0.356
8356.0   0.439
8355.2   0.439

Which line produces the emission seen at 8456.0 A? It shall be [O II]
